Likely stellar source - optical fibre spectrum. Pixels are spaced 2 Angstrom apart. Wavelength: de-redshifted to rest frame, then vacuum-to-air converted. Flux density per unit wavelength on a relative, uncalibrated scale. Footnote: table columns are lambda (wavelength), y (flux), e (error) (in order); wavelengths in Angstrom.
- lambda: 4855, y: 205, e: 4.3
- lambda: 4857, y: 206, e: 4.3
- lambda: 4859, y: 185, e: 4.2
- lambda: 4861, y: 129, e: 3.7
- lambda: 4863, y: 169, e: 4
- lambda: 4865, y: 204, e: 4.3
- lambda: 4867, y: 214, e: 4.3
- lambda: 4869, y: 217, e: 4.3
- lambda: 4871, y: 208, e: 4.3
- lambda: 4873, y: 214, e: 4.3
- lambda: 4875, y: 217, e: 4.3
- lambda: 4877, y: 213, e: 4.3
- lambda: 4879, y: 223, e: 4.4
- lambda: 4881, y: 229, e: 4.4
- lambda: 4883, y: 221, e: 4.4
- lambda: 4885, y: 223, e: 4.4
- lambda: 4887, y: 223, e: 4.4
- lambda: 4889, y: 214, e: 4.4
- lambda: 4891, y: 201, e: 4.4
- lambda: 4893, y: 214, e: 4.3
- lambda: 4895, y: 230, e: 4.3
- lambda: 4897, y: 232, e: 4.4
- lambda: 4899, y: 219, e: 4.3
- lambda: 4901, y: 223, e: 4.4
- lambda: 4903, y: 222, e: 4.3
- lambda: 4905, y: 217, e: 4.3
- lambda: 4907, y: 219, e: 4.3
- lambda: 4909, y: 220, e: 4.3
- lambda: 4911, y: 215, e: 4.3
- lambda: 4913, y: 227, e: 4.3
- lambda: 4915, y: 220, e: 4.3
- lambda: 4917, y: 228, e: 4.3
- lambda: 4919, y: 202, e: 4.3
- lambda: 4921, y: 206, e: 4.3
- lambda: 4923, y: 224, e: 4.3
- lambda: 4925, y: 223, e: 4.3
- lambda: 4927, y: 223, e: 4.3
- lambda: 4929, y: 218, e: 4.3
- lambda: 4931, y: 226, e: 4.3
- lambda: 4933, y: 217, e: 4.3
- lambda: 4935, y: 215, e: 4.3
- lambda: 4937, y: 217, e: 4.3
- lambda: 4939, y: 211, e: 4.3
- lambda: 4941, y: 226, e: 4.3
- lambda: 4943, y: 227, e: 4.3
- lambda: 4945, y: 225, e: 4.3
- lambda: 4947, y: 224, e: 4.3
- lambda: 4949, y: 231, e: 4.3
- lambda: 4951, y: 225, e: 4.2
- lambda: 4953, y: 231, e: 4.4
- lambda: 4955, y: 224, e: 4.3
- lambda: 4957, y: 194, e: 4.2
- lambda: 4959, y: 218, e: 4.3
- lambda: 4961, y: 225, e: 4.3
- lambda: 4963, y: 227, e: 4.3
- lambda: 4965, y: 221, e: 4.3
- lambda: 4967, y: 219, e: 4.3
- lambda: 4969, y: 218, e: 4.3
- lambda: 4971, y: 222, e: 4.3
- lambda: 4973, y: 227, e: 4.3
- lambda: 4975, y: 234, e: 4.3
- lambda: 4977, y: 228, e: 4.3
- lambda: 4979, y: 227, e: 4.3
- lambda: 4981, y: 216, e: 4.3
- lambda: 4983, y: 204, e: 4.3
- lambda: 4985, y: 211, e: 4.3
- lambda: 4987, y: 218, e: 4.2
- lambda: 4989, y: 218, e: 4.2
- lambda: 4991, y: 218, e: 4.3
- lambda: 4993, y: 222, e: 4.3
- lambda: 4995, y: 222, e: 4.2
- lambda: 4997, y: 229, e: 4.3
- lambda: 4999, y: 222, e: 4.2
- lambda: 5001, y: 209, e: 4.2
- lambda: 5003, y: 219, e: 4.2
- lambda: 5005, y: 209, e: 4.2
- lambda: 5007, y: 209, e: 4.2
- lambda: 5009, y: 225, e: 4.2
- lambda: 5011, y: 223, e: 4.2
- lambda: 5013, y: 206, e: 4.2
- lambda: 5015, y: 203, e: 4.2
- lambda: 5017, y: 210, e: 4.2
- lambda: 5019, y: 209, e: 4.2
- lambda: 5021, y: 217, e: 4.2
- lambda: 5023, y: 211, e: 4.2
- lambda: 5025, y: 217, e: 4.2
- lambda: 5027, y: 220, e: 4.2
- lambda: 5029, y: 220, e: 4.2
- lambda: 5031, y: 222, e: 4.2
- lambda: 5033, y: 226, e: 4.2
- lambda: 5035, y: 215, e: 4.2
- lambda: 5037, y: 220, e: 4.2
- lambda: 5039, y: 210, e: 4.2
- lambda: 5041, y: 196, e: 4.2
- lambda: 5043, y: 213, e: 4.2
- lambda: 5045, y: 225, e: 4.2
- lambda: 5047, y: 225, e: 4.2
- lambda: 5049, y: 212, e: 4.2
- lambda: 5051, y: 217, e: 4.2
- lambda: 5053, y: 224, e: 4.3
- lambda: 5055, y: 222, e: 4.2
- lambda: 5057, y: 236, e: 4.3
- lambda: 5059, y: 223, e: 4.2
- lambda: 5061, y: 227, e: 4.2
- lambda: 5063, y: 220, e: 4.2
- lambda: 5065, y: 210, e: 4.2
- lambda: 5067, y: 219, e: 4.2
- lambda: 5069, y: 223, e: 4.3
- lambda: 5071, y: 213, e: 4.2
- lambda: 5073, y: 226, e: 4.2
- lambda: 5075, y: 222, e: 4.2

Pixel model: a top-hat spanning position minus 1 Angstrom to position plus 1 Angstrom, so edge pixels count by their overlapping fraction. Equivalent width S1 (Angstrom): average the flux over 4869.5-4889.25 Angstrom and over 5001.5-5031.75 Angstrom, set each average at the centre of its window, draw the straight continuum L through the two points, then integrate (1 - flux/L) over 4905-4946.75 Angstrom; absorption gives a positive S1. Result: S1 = -0.4 Angstrom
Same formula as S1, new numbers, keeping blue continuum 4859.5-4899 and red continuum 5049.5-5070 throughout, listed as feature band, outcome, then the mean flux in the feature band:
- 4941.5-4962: -0.7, 222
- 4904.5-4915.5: -0.4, 220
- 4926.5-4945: -0.6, 220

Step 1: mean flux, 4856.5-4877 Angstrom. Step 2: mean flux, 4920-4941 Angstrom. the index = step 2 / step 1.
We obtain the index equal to 1.11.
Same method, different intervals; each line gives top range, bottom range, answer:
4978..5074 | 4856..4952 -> 1.01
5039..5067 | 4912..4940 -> 1.00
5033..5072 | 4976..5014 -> 1.00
